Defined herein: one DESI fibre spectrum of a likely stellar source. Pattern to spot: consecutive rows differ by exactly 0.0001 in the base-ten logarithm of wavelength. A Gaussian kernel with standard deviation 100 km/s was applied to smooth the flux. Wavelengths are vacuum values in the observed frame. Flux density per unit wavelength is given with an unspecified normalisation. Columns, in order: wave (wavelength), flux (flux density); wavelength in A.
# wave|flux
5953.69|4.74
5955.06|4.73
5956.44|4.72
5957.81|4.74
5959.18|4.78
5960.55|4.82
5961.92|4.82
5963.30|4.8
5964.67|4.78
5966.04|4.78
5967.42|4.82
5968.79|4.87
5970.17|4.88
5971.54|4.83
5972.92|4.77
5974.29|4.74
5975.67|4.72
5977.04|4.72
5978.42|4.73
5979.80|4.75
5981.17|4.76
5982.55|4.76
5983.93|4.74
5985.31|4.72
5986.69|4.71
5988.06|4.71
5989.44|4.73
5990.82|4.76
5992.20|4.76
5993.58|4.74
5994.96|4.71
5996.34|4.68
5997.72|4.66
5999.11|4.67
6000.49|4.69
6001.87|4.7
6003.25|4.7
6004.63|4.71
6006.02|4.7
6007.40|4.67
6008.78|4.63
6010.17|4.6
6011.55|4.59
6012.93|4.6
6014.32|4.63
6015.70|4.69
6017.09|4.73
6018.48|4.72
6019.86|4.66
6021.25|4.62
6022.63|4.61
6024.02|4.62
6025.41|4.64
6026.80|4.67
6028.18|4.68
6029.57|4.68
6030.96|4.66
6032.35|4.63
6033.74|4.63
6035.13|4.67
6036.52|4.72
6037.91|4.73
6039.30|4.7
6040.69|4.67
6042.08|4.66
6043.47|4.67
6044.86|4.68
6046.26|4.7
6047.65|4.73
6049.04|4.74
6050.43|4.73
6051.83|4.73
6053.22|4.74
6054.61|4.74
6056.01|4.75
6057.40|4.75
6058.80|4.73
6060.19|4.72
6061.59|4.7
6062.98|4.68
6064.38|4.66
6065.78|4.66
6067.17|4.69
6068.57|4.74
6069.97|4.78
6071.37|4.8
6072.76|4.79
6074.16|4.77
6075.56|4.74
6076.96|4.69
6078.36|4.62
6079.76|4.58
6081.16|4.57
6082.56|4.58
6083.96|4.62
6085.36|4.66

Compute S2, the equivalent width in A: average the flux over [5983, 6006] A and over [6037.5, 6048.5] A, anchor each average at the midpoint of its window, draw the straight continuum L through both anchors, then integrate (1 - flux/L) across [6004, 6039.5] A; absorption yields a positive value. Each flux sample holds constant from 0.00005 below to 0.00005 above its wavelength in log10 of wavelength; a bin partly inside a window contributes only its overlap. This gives 0.3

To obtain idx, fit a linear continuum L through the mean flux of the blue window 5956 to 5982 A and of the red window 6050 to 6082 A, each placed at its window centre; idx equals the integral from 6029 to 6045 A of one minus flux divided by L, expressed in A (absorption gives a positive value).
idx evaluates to 0.2 A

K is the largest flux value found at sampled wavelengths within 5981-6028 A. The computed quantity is 4.76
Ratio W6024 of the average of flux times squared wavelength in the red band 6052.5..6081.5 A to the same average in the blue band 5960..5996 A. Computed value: 1.02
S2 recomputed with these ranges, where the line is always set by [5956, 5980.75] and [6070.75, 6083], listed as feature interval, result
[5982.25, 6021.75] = 0.5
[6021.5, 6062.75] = 0.2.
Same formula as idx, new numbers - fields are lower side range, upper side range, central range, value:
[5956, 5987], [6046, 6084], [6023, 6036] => 0.2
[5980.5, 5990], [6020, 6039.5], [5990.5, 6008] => 0.0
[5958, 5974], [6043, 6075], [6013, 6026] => 0.3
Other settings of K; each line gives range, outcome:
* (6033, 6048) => 4.73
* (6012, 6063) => 4.75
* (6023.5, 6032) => 4.68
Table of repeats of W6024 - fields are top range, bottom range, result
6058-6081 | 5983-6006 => 1.02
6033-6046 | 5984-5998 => 1.01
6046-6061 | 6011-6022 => 1.03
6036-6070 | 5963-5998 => 1.01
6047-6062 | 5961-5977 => 1.01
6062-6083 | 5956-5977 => 1.01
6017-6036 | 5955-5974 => 0.99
